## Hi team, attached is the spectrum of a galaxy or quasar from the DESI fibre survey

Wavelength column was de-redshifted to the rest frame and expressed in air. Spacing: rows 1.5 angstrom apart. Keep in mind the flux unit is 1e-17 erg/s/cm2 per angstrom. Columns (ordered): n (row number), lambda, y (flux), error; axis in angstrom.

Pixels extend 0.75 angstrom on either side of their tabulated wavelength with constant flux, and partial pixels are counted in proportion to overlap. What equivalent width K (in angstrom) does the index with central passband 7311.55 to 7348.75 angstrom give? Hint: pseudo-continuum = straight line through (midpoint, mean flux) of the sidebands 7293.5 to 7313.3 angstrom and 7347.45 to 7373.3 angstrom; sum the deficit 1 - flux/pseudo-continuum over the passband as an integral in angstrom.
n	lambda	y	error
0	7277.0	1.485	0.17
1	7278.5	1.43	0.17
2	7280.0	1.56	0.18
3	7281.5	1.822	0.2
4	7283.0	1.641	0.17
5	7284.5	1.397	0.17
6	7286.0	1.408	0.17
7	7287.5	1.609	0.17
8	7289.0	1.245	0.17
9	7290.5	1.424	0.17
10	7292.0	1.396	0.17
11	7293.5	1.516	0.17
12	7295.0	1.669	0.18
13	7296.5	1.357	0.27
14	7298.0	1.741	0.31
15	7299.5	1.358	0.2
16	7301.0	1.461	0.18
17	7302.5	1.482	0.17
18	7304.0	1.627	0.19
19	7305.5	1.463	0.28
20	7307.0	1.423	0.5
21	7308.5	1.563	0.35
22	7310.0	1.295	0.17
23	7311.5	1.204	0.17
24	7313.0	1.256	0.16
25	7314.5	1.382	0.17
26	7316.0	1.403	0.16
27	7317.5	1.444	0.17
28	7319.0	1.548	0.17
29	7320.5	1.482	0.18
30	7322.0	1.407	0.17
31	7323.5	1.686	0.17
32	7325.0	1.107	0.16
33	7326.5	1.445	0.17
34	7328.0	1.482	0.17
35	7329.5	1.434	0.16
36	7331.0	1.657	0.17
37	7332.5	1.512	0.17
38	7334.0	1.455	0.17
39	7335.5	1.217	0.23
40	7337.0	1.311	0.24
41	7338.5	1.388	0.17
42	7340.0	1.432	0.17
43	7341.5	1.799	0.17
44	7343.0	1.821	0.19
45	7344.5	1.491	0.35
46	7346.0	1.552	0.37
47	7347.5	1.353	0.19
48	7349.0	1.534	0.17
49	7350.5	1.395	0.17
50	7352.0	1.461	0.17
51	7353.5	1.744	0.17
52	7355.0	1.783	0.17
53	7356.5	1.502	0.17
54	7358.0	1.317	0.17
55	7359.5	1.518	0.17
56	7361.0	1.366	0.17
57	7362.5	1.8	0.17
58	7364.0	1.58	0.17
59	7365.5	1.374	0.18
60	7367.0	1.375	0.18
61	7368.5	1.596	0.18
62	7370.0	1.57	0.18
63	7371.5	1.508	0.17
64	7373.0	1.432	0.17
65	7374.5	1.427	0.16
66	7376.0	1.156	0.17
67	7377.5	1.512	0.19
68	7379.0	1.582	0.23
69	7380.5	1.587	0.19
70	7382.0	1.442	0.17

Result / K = 0.8 angstrom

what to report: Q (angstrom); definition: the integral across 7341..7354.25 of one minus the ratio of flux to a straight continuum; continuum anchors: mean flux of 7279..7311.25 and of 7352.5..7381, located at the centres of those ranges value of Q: -0.5 angstrom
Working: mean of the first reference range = 1.49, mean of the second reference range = 1.51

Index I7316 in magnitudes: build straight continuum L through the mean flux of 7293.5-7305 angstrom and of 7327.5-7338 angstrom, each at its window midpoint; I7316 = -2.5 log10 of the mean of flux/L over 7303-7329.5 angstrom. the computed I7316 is 0.04 mag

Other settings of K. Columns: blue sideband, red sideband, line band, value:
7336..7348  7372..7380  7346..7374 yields -0.8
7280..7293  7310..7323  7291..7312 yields -0.4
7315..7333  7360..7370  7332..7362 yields -0.1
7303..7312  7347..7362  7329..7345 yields -0.2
